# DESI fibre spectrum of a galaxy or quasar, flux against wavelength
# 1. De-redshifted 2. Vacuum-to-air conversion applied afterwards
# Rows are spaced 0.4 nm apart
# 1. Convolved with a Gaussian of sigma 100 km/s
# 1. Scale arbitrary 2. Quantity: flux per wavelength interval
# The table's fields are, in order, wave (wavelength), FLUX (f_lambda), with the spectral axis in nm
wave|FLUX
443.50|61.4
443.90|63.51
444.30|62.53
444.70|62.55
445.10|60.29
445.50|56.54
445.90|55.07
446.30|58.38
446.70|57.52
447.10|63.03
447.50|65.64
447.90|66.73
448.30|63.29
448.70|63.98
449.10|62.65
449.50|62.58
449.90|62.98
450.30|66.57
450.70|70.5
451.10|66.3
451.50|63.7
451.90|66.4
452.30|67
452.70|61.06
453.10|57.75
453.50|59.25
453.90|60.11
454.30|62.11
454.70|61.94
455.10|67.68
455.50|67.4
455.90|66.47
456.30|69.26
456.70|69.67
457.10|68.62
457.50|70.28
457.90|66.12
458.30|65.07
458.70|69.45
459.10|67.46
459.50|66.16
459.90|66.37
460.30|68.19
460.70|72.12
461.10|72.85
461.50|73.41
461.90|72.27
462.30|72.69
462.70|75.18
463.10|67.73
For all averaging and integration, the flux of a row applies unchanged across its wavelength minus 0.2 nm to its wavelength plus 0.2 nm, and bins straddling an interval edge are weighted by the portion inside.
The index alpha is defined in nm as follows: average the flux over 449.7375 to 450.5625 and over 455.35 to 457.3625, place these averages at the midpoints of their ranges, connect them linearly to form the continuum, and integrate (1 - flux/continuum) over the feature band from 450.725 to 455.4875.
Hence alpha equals 0.23 nm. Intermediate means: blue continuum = 65.3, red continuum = 68.4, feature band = 63.5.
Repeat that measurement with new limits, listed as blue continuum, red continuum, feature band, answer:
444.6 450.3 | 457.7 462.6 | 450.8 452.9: -0.03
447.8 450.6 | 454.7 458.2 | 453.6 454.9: 0.11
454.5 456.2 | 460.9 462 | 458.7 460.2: 0.07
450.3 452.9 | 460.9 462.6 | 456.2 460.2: 0.15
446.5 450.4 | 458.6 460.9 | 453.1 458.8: 0.09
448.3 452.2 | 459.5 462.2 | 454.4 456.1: 0.05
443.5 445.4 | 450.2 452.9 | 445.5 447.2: 0.13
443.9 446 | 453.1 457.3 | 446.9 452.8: -0.24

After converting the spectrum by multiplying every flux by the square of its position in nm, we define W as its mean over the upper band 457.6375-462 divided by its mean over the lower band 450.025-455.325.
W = 1.1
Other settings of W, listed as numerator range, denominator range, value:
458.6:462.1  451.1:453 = 1.13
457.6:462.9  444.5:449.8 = 1.20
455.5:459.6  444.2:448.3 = 1.17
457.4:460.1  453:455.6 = 1.10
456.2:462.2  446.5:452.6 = 1.12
